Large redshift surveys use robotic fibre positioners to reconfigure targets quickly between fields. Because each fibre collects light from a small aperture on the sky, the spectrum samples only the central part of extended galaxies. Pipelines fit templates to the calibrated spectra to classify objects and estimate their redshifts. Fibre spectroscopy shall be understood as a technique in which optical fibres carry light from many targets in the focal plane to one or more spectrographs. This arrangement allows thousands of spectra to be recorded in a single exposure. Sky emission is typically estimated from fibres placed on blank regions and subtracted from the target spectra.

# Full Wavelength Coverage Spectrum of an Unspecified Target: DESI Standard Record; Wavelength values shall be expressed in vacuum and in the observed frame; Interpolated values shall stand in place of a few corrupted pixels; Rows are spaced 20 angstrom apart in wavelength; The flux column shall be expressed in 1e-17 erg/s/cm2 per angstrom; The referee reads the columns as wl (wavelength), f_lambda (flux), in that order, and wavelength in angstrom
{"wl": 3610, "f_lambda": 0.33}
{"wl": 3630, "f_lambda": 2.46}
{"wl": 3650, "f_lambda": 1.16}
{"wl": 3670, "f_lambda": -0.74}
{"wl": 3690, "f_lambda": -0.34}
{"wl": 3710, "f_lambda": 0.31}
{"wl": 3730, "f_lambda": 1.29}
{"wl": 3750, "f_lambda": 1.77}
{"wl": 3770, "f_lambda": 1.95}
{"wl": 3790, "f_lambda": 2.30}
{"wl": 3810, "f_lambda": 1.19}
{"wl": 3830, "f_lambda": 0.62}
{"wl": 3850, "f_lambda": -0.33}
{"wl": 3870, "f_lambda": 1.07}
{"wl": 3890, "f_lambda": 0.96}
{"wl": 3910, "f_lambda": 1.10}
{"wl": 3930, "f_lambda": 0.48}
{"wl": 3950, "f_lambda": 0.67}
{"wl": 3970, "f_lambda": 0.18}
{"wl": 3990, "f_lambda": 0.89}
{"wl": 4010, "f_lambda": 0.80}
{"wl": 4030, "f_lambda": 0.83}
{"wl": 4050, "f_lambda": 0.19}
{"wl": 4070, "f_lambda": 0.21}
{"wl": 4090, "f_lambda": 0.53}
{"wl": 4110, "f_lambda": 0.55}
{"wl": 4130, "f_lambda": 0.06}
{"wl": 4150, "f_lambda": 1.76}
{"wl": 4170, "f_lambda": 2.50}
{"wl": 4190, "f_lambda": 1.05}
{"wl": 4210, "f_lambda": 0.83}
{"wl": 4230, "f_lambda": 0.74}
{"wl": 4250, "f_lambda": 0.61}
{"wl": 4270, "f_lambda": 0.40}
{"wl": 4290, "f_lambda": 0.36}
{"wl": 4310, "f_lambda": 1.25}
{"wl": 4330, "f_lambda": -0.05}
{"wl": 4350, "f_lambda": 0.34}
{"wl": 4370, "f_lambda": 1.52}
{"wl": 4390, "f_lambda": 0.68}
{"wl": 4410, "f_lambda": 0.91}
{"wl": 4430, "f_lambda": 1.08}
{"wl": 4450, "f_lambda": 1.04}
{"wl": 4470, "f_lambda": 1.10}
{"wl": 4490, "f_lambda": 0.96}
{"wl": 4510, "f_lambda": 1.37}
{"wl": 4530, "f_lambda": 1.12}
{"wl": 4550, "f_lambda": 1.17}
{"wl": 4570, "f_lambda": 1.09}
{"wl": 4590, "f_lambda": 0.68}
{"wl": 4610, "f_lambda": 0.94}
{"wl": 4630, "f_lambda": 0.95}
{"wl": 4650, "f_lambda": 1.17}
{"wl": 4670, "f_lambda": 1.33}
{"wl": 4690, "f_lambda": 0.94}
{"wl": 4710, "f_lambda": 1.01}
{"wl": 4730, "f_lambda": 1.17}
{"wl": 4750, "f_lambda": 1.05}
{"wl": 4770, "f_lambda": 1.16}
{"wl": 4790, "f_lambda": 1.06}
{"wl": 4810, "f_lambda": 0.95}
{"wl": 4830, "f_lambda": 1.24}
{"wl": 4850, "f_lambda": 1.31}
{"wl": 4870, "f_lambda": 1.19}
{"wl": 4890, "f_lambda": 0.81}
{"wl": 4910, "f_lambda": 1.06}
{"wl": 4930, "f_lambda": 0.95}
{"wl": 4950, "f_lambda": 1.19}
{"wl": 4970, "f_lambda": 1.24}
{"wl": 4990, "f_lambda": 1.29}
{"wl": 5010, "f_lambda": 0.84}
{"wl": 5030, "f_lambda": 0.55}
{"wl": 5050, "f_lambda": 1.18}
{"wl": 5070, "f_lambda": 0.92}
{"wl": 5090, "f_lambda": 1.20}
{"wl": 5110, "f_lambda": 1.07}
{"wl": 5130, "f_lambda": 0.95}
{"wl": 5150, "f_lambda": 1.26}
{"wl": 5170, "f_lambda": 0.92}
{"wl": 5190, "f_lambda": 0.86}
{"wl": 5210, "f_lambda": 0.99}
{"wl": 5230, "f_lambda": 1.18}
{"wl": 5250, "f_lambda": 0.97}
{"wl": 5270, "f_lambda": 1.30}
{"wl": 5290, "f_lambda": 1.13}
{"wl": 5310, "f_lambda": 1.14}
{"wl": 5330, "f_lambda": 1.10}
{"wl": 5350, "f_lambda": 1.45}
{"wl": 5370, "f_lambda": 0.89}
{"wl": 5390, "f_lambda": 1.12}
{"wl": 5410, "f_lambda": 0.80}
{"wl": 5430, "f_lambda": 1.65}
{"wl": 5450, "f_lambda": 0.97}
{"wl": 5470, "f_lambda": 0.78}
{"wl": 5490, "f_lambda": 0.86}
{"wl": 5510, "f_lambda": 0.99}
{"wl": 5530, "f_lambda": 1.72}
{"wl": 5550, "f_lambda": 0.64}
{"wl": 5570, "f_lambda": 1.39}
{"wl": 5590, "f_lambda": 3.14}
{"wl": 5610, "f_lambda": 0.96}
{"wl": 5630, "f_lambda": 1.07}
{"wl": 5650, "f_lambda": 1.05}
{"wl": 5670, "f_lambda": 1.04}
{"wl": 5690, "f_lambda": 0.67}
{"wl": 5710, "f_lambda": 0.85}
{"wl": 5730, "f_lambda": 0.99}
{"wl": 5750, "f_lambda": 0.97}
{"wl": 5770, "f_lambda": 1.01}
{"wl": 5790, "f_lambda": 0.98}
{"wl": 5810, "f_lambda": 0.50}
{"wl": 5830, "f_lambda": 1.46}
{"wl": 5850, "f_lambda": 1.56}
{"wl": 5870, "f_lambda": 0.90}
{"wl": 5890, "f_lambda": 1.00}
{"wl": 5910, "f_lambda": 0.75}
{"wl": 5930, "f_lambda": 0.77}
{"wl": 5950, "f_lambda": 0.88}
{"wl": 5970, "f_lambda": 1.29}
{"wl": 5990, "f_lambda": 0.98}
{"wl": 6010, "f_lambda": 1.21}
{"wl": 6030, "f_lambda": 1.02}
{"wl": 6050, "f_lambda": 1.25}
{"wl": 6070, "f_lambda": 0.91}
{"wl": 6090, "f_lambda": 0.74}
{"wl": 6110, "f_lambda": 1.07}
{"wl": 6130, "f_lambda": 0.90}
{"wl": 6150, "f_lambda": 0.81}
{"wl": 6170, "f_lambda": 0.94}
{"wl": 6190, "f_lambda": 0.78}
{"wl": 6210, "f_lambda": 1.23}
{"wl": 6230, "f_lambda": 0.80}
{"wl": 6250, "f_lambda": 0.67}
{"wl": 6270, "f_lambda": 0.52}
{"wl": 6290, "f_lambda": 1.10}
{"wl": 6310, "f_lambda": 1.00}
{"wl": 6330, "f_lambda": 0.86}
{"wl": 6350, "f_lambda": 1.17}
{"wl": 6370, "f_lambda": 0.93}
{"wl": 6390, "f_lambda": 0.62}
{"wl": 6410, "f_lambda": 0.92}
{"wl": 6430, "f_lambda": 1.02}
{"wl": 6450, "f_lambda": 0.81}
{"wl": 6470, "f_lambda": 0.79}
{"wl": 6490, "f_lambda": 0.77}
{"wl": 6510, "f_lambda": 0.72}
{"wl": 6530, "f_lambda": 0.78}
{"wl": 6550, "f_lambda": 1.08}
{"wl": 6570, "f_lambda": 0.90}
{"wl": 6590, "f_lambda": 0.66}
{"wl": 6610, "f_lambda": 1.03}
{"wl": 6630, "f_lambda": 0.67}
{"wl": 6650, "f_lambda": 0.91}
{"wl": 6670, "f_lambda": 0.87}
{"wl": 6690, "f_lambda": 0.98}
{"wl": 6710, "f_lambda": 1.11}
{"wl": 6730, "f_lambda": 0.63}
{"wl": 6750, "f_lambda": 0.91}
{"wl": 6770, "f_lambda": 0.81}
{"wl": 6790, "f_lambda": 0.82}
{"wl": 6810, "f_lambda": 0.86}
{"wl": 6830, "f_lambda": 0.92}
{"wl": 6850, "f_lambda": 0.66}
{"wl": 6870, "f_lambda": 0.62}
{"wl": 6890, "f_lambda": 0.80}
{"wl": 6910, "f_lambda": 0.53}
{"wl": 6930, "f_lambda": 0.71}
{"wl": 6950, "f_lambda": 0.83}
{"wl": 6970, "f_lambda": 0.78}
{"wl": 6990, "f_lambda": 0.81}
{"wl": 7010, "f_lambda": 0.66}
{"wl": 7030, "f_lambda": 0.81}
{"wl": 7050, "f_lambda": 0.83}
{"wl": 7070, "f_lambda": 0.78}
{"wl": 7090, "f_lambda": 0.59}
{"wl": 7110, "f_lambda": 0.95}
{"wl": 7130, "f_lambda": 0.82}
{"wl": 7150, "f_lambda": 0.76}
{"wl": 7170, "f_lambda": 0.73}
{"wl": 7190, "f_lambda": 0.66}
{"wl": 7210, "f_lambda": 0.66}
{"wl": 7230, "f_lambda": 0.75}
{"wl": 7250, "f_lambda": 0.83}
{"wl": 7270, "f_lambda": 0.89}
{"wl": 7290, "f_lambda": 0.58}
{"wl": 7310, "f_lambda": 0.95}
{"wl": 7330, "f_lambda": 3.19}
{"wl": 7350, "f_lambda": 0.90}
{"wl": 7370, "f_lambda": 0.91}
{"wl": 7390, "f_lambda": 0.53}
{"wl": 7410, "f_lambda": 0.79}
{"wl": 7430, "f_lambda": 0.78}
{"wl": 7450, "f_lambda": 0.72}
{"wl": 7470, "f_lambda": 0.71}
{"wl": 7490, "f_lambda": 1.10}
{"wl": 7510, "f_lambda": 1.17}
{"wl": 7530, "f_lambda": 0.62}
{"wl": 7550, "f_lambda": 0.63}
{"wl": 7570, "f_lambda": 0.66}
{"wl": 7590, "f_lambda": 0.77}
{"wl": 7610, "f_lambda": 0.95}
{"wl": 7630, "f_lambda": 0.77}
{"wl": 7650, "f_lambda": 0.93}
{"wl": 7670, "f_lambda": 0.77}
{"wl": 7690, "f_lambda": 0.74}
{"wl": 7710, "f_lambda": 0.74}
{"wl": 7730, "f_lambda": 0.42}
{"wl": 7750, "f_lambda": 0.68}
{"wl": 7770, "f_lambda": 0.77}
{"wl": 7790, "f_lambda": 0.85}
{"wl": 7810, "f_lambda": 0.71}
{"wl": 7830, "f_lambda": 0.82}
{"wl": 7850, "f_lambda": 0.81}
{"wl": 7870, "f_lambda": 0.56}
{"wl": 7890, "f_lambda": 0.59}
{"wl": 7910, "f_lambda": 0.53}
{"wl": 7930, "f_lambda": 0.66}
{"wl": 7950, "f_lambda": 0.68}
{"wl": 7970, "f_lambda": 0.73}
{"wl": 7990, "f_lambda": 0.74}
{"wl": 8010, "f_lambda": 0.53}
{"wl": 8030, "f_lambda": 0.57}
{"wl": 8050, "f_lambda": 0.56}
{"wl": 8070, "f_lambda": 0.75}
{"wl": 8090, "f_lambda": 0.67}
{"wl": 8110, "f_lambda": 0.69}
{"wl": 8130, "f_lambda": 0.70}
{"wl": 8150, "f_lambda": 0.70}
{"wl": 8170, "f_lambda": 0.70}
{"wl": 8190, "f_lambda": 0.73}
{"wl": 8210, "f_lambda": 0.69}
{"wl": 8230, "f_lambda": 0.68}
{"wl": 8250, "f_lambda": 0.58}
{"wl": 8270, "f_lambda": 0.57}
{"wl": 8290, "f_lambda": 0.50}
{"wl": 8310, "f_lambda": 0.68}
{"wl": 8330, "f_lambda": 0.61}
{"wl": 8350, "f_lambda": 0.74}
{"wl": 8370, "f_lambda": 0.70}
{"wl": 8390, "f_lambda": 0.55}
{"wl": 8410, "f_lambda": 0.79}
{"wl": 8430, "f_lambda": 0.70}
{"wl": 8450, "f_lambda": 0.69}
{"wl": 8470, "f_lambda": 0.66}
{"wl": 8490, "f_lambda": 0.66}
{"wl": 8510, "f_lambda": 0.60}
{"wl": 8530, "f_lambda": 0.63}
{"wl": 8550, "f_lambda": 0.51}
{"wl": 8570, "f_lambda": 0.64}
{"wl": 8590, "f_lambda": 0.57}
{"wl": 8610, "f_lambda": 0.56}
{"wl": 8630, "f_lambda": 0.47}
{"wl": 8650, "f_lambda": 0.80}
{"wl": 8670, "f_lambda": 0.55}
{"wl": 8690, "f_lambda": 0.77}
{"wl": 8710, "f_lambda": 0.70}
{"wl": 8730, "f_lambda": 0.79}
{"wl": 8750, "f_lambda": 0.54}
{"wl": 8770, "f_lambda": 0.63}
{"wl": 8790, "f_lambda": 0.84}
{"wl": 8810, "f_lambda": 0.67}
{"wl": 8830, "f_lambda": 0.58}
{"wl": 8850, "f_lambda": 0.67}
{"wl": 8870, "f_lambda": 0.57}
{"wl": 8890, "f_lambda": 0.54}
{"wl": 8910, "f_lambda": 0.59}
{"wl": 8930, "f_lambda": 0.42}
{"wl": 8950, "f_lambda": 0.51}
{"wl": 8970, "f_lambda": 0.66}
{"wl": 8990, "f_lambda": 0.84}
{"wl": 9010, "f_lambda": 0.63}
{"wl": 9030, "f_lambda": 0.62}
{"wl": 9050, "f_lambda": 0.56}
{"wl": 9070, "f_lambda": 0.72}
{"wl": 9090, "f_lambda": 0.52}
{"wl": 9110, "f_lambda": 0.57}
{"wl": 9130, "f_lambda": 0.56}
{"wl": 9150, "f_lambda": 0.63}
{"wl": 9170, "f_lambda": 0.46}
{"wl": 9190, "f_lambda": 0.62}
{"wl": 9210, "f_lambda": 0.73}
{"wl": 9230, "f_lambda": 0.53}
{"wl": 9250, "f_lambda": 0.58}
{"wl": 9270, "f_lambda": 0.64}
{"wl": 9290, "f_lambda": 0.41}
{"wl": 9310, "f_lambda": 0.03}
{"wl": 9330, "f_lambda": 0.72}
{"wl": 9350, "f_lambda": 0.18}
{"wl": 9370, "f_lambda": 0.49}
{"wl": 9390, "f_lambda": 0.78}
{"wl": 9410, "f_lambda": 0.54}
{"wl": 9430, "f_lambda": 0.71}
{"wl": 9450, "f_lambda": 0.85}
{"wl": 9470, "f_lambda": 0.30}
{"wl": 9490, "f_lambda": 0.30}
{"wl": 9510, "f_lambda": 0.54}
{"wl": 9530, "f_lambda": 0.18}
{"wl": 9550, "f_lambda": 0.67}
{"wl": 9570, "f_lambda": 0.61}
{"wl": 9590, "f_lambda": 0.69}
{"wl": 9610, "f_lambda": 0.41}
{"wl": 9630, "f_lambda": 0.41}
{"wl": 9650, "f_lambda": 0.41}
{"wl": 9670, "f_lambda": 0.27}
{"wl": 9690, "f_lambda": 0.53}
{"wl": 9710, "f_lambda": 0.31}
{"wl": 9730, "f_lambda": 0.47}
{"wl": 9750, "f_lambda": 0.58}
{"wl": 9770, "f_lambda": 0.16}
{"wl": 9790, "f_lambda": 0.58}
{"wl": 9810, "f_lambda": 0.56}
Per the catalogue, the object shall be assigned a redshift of 0.12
